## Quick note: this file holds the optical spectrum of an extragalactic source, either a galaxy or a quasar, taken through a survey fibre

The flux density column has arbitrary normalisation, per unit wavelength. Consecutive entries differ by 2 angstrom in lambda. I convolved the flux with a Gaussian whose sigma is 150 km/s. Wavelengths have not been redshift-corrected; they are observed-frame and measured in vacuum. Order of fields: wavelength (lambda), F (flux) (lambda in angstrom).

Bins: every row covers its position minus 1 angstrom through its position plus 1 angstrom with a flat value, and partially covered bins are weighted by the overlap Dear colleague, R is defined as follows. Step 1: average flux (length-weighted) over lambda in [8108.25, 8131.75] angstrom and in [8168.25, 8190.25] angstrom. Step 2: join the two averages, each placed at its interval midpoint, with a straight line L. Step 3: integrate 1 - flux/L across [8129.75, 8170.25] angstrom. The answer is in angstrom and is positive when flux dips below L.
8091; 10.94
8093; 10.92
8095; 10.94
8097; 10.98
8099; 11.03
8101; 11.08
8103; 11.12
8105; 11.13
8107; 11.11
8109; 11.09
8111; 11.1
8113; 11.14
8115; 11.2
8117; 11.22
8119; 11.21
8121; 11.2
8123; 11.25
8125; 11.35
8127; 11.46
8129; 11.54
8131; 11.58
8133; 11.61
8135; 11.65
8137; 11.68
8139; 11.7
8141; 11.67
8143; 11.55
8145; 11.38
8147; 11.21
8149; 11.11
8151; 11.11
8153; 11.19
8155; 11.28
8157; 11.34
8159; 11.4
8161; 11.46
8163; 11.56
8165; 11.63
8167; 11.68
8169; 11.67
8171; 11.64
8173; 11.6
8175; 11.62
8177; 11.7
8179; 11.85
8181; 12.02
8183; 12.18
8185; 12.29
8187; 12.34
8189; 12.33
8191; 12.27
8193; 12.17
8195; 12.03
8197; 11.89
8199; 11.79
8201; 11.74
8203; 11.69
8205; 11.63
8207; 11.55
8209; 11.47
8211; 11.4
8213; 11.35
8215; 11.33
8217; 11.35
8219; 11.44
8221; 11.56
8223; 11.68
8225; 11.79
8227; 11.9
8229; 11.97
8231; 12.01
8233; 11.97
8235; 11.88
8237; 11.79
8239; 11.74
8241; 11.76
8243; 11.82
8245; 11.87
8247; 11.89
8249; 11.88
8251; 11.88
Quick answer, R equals 0.47 angstrom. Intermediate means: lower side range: 11.3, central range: 11.5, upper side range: 11.9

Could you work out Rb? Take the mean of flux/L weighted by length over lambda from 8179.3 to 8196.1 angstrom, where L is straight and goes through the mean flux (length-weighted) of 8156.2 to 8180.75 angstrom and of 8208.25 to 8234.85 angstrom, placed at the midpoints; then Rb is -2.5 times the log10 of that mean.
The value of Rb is -0.05 mag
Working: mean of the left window 11.6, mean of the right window 11.6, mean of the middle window 12.2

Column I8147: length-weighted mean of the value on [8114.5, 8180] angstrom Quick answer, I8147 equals 11.5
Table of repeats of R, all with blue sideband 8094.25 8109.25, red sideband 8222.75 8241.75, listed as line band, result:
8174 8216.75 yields -0.74 angstrom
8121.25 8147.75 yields -0.57 angstrom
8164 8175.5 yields -0.17 angstrom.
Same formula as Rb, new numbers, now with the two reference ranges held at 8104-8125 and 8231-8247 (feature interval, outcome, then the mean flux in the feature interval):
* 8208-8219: 0.03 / 11.4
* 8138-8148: -0.02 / 11.5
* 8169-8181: -0.02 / 11.7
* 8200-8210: 0.00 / 11.6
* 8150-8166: 0.00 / 11.4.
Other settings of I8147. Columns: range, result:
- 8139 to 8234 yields 11.7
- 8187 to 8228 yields 11.7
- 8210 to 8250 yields 11.7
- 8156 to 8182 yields 11.6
